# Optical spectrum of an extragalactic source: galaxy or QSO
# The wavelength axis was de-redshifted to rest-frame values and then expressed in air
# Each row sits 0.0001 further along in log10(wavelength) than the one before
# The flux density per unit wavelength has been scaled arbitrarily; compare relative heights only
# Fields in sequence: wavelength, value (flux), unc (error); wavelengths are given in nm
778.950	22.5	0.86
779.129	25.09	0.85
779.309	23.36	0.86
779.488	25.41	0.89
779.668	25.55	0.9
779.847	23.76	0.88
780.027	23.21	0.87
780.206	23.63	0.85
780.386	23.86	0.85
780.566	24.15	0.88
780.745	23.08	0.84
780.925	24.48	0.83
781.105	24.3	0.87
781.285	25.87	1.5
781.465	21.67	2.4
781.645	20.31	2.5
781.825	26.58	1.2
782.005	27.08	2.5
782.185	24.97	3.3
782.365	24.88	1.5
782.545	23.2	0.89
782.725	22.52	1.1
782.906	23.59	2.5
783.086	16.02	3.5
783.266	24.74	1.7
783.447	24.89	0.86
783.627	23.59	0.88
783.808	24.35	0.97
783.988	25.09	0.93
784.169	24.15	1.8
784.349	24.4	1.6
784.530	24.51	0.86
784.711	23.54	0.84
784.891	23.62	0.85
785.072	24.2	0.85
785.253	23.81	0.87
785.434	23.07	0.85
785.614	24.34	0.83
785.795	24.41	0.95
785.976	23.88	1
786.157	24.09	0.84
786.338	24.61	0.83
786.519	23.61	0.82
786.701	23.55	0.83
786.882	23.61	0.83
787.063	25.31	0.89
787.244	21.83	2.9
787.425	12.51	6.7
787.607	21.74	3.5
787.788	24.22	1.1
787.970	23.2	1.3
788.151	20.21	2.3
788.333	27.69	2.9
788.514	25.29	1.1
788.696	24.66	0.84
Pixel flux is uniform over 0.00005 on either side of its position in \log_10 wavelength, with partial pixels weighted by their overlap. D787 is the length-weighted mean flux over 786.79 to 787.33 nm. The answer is 23.6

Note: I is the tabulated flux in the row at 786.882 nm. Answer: 23.61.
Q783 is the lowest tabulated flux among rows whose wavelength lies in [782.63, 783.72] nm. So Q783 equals 16.02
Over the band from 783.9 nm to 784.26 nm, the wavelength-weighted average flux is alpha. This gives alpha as 24.6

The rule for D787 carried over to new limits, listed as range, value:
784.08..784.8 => 24.1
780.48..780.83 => 23.7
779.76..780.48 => 23.6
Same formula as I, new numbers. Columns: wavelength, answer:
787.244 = 21.83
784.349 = 24.4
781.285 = 25.87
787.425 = 12.51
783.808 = 24.35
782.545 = 23.2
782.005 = 27.08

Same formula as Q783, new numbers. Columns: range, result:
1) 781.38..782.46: 20.31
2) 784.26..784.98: 23.54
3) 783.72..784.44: 24.15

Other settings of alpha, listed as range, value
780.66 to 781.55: 23.9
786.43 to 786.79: 23.5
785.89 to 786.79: 23.9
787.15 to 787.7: 18.8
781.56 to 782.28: 24.8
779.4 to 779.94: 24.9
